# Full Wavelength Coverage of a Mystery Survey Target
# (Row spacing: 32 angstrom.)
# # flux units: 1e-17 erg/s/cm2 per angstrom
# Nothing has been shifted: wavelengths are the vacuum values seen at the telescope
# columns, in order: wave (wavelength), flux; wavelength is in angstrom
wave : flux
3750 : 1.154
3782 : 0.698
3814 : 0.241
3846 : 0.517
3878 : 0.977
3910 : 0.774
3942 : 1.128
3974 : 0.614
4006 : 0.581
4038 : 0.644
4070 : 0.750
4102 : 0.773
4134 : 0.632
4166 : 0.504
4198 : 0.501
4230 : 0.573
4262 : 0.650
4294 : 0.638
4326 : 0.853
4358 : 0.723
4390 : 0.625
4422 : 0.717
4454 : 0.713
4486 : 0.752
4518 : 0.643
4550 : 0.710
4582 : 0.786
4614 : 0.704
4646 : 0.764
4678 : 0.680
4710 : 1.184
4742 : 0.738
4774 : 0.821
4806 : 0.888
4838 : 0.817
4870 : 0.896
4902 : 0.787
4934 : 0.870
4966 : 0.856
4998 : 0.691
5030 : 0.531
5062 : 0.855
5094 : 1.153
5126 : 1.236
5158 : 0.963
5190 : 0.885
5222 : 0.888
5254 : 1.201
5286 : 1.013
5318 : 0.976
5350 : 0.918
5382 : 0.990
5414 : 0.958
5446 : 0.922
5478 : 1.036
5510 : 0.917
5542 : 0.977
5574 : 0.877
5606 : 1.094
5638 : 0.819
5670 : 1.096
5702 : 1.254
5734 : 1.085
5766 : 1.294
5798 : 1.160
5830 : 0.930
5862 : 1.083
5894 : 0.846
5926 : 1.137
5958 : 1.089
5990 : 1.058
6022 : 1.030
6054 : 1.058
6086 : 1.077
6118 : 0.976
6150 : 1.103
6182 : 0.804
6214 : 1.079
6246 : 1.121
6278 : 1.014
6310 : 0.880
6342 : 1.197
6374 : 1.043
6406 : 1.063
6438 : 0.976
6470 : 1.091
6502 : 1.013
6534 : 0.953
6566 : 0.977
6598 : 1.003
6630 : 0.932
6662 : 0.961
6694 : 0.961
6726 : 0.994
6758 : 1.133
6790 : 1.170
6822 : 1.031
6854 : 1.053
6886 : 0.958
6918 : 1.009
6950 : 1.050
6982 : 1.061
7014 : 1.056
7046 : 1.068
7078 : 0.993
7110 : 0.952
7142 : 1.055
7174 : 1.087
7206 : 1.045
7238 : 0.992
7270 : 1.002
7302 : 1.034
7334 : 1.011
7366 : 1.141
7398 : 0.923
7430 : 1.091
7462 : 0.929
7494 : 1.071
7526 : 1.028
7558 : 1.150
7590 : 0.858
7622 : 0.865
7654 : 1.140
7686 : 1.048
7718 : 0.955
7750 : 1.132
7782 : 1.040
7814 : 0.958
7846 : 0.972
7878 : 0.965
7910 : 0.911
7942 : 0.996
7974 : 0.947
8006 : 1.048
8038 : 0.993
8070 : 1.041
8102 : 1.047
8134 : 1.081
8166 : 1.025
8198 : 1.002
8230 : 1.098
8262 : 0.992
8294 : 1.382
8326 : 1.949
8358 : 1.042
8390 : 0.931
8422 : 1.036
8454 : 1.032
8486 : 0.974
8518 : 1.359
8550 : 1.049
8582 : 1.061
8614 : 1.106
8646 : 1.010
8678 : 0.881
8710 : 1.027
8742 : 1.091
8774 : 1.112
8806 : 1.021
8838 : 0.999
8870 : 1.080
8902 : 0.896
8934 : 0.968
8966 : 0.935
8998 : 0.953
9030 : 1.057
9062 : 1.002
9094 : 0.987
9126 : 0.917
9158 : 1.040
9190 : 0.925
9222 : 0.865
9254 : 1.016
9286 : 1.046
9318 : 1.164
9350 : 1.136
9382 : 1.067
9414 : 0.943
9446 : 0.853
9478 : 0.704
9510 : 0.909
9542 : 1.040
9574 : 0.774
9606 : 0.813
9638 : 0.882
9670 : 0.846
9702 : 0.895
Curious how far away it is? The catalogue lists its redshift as 0.27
